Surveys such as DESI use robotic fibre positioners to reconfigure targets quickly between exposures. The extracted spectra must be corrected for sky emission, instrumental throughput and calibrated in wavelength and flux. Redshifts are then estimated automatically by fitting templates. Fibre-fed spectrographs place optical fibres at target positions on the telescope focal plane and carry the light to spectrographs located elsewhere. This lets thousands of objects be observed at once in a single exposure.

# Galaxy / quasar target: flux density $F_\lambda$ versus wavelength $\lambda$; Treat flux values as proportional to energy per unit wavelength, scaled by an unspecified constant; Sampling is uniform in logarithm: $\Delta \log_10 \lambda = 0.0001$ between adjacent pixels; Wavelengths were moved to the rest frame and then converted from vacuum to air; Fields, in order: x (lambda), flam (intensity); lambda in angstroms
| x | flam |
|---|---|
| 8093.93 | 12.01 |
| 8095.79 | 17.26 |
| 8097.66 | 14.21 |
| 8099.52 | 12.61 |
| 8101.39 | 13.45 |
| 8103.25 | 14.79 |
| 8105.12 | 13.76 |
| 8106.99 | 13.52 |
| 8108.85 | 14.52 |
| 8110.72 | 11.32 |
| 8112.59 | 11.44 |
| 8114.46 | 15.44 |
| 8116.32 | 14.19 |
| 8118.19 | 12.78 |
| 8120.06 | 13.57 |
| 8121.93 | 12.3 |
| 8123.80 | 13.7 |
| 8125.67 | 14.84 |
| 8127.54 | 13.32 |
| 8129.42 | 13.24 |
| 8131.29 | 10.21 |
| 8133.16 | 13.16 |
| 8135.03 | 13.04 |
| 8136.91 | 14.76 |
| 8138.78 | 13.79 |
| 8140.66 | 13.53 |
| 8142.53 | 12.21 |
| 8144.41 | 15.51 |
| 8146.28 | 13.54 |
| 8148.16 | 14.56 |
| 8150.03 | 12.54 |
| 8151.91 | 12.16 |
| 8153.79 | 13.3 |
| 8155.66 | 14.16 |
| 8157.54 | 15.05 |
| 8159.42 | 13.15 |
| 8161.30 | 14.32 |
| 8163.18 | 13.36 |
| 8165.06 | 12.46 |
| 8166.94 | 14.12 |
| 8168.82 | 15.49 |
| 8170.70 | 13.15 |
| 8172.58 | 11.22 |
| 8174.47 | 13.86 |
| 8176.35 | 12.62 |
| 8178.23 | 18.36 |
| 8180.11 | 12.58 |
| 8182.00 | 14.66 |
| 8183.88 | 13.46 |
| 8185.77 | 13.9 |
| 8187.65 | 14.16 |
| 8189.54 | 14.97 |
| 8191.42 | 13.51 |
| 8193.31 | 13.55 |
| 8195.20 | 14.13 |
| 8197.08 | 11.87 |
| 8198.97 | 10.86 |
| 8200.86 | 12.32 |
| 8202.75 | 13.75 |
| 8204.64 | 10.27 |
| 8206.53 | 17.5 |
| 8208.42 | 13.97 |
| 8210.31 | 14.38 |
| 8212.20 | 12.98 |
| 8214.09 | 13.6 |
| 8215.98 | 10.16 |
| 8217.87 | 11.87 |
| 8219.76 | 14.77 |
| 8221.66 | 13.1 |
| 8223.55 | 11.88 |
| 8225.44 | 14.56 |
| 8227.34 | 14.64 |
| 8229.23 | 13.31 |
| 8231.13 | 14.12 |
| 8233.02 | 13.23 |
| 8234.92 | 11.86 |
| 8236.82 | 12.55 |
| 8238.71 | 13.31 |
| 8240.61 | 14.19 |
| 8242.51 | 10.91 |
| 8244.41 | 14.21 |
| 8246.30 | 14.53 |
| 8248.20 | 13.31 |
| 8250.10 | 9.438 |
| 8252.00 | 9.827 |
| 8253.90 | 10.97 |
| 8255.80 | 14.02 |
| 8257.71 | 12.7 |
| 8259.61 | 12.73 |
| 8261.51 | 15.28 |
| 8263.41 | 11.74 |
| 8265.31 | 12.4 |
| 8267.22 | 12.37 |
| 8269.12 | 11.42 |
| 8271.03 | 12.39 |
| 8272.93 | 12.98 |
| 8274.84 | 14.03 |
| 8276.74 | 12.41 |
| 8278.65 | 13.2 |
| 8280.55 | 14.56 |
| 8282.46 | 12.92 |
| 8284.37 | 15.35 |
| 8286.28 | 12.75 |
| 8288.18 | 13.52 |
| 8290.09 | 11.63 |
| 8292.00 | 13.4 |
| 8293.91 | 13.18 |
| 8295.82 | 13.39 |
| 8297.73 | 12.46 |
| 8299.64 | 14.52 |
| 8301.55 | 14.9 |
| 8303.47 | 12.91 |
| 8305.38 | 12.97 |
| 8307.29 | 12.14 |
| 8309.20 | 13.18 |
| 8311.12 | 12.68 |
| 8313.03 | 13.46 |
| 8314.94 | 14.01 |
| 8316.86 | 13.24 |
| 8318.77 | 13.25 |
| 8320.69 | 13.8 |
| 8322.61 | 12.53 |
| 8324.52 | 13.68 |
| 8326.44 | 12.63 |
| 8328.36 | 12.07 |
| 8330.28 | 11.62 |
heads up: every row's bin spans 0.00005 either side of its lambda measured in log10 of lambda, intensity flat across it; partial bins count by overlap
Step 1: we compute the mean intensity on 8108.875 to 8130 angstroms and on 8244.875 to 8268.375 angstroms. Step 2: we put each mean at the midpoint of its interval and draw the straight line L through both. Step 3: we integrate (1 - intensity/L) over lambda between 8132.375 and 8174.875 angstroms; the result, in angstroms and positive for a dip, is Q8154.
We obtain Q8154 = -1.5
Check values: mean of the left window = 13.3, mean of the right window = 12.5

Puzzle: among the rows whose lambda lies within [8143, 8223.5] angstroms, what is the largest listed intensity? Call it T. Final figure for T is 18.36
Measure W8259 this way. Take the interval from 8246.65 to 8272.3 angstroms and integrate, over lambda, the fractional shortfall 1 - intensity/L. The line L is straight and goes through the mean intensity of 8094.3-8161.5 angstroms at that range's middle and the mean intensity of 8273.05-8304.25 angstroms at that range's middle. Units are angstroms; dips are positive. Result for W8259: 2.3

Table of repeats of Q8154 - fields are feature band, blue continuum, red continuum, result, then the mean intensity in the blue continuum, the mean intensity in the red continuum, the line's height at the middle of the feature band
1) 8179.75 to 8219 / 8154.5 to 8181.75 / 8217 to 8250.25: 0.8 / 13.9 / 13.2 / 13.5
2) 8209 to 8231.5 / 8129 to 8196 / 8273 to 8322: 0.4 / 13.7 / 13.3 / 13.5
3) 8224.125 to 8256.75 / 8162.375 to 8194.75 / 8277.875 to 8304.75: 1.9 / 13.9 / 13.5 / 13.6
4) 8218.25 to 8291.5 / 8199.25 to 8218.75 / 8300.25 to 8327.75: 0.8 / 13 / 13.2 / 13.1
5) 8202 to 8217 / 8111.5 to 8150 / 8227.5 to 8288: -0.2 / 13.4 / 12.9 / 13.1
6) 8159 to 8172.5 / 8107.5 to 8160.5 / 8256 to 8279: -0.3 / 13.4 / 12.8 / 13.3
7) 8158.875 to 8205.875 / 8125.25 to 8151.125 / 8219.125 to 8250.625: -0.5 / 13.4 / 13.2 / 13.3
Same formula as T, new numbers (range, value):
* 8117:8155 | 15.51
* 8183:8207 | 17.5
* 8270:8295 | 15.35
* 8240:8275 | 15.28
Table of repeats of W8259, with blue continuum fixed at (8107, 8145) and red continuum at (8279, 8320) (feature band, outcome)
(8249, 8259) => 1.41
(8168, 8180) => -0.60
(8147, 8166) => -0.25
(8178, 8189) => -0.78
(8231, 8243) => 0.43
